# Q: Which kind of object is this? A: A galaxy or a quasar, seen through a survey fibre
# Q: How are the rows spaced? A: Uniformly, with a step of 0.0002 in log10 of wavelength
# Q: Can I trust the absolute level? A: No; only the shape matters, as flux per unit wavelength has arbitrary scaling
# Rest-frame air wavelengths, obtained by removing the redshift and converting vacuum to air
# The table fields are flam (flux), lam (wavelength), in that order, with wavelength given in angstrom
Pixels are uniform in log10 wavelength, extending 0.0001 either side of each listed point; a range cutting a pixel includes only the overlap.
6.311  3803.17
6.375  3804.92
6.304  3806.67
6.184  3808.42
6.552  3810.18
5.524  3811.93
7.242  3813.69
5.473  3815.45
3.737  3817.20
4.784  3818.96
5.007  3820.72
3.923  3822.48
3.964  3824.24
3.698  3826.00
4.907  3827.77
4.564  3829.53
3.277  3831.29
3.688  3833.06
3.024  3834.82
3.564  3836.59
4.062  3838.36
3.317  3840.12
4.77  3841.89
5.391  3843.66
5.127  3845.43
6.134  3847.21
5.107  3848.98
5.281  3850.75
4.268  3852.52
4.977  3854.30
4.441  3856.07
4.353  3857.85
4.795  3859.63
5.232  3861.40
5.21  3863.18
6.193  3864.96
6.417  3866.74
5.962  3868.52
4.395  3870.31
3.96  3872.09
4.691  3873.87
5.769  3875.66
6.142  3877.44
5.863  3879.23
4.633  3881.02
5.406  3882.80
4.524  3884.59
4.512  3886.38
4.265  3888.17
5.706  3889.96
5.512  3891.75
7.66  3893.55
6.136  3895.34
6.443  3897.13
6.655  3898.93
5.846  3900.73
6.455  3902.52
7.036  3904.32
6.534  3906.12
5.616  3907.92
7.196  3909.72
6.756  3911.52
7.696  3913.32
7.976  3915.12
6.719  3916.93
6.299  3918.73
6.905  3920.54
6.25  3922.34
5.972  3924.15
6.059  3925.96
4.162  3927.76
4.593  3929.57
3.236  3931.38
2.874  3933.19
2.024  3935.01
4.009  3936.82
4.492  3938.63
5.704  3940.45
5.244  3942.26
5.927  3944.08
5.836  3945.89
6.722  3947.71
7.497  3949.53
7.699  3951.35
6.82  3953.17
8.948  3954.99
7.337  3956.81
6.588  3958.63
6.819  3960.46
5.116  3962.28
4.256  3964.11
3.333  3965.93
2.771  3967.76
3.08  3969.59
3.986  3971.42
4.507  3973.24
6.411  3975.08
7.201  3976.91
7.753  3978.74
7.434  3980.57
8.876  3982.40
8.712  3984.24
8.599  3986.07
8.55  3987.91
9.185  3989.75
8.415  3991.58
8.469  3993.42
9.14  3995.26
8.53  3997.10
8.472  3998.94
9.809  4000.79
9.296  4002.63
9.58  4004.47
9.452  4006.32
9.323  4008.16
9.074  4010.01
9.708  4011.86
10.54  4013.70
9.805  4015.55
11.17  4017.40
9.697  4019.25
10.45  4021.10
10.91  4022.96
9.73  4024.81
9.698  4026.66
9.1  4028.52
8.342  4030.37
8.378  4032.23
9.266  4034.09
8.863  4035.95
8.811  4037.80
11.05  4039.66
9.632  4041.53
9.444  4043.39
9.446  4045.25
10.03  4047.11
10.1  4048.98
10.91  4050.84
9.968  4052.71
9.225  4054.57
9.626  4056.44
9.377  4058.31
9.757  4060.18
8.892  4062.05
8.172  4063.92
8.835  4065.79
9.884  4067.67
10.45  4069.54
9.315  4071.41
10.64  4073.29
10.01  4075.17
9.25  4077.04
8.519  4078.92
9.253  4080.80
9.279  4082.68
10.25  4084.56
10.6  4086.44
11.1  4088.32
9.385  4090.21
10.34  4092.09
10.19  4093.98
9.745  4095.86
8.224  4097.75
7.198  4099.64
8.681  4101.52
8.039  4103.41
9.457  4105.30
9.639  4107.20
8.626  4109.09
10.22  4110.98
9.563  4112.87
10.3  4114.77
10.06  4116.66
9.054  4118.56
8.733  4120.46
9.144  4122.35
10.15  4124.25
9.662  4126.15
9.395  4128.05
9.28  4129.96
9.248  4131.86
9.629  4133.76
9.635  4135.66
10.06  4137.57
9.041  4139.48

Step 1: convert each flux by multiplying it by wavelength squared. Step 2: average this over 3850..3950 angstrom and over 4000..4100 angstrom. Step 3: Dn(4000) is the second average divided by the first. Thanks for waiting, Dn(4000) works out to 1.9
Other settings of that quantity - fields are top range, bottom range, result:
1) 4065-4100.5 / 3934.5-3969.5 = 1.82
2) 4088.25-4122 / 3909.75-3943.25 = 1.88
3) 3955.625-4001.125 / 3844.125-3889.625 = 1.43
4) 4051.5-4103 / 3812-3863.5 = 2.32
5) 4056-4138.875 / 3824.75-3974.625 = 1.96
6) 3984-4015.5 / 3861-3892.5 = 1.86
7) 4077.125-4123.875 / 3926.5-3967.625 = 1.89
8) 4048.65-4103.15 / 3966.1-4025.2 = 1.19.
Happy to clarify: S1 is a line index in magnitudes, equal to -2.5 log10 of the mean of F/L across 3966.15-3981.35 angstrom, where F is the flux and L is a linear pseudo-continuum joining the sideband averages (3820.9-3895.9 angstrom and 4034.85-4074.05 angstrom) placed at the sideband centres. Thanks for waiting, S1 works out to 0.41 mag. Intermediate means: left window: 4.88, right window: 9.63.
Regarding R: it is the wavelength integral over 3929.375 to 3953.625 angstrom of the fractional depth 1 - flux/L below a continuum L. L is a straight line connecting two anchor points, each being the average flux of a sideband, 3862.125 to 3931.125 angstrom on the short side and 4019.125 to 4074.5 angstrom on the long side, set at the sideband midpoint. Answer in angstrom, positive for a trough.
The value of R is 6.39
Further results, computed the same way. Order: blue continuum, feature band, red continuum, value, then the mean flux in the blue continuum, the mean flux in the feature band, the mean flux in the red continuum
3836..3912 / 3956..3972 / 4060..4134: 5.0 angstrom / 5.41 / 4.81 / 9.45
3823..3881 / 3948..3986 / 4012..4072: 6.9 angstrom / 4.76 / 6.32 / 9.66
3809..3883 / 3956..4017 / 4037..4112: 1.5 angstrom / 4.88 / 7.62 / 9.54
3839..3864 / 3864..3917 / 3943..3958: -1.7 angstrom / 4.88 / 5.94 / 7.07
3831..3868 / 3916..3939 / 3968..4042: 6.1 angstrom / 4.73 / 4.9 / 8.67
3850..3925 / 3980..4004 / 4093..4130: -4.4 angstrom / 5.78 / 8.77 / 9.27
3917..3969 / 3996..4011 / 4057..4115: -4.3 angstrom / 5.49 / 9.19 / 9.45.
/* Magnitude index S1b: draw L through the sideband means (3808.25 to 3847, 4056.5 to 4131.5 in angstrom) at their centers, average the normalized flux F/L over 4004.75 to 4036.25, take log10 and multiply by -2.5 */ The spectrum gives -0.19 mag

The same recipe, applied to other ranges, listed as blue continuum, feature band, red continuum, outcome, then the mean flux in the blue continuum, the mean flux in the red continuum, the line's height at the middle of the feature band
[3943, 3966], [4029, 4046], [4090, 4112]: -0.16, 6.48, 9.14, 7.99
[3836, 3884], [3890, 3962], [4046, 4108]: 0.05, 5.02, 9.52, 6.39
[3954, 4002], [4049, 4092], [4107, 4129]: -0.12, 7.03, 9.55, 8.69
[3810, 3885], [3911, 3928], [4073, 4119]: -0.06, 4.86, 9.49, 6.2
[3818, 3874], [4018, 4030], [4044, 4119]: -0.19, 4.64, 9.54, 8.35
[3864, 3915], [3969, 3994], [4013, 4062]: 0.15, 5.89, 9.72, 8.27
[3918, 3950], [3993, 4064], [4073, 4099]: -0.20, 5.17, 9.72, 8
